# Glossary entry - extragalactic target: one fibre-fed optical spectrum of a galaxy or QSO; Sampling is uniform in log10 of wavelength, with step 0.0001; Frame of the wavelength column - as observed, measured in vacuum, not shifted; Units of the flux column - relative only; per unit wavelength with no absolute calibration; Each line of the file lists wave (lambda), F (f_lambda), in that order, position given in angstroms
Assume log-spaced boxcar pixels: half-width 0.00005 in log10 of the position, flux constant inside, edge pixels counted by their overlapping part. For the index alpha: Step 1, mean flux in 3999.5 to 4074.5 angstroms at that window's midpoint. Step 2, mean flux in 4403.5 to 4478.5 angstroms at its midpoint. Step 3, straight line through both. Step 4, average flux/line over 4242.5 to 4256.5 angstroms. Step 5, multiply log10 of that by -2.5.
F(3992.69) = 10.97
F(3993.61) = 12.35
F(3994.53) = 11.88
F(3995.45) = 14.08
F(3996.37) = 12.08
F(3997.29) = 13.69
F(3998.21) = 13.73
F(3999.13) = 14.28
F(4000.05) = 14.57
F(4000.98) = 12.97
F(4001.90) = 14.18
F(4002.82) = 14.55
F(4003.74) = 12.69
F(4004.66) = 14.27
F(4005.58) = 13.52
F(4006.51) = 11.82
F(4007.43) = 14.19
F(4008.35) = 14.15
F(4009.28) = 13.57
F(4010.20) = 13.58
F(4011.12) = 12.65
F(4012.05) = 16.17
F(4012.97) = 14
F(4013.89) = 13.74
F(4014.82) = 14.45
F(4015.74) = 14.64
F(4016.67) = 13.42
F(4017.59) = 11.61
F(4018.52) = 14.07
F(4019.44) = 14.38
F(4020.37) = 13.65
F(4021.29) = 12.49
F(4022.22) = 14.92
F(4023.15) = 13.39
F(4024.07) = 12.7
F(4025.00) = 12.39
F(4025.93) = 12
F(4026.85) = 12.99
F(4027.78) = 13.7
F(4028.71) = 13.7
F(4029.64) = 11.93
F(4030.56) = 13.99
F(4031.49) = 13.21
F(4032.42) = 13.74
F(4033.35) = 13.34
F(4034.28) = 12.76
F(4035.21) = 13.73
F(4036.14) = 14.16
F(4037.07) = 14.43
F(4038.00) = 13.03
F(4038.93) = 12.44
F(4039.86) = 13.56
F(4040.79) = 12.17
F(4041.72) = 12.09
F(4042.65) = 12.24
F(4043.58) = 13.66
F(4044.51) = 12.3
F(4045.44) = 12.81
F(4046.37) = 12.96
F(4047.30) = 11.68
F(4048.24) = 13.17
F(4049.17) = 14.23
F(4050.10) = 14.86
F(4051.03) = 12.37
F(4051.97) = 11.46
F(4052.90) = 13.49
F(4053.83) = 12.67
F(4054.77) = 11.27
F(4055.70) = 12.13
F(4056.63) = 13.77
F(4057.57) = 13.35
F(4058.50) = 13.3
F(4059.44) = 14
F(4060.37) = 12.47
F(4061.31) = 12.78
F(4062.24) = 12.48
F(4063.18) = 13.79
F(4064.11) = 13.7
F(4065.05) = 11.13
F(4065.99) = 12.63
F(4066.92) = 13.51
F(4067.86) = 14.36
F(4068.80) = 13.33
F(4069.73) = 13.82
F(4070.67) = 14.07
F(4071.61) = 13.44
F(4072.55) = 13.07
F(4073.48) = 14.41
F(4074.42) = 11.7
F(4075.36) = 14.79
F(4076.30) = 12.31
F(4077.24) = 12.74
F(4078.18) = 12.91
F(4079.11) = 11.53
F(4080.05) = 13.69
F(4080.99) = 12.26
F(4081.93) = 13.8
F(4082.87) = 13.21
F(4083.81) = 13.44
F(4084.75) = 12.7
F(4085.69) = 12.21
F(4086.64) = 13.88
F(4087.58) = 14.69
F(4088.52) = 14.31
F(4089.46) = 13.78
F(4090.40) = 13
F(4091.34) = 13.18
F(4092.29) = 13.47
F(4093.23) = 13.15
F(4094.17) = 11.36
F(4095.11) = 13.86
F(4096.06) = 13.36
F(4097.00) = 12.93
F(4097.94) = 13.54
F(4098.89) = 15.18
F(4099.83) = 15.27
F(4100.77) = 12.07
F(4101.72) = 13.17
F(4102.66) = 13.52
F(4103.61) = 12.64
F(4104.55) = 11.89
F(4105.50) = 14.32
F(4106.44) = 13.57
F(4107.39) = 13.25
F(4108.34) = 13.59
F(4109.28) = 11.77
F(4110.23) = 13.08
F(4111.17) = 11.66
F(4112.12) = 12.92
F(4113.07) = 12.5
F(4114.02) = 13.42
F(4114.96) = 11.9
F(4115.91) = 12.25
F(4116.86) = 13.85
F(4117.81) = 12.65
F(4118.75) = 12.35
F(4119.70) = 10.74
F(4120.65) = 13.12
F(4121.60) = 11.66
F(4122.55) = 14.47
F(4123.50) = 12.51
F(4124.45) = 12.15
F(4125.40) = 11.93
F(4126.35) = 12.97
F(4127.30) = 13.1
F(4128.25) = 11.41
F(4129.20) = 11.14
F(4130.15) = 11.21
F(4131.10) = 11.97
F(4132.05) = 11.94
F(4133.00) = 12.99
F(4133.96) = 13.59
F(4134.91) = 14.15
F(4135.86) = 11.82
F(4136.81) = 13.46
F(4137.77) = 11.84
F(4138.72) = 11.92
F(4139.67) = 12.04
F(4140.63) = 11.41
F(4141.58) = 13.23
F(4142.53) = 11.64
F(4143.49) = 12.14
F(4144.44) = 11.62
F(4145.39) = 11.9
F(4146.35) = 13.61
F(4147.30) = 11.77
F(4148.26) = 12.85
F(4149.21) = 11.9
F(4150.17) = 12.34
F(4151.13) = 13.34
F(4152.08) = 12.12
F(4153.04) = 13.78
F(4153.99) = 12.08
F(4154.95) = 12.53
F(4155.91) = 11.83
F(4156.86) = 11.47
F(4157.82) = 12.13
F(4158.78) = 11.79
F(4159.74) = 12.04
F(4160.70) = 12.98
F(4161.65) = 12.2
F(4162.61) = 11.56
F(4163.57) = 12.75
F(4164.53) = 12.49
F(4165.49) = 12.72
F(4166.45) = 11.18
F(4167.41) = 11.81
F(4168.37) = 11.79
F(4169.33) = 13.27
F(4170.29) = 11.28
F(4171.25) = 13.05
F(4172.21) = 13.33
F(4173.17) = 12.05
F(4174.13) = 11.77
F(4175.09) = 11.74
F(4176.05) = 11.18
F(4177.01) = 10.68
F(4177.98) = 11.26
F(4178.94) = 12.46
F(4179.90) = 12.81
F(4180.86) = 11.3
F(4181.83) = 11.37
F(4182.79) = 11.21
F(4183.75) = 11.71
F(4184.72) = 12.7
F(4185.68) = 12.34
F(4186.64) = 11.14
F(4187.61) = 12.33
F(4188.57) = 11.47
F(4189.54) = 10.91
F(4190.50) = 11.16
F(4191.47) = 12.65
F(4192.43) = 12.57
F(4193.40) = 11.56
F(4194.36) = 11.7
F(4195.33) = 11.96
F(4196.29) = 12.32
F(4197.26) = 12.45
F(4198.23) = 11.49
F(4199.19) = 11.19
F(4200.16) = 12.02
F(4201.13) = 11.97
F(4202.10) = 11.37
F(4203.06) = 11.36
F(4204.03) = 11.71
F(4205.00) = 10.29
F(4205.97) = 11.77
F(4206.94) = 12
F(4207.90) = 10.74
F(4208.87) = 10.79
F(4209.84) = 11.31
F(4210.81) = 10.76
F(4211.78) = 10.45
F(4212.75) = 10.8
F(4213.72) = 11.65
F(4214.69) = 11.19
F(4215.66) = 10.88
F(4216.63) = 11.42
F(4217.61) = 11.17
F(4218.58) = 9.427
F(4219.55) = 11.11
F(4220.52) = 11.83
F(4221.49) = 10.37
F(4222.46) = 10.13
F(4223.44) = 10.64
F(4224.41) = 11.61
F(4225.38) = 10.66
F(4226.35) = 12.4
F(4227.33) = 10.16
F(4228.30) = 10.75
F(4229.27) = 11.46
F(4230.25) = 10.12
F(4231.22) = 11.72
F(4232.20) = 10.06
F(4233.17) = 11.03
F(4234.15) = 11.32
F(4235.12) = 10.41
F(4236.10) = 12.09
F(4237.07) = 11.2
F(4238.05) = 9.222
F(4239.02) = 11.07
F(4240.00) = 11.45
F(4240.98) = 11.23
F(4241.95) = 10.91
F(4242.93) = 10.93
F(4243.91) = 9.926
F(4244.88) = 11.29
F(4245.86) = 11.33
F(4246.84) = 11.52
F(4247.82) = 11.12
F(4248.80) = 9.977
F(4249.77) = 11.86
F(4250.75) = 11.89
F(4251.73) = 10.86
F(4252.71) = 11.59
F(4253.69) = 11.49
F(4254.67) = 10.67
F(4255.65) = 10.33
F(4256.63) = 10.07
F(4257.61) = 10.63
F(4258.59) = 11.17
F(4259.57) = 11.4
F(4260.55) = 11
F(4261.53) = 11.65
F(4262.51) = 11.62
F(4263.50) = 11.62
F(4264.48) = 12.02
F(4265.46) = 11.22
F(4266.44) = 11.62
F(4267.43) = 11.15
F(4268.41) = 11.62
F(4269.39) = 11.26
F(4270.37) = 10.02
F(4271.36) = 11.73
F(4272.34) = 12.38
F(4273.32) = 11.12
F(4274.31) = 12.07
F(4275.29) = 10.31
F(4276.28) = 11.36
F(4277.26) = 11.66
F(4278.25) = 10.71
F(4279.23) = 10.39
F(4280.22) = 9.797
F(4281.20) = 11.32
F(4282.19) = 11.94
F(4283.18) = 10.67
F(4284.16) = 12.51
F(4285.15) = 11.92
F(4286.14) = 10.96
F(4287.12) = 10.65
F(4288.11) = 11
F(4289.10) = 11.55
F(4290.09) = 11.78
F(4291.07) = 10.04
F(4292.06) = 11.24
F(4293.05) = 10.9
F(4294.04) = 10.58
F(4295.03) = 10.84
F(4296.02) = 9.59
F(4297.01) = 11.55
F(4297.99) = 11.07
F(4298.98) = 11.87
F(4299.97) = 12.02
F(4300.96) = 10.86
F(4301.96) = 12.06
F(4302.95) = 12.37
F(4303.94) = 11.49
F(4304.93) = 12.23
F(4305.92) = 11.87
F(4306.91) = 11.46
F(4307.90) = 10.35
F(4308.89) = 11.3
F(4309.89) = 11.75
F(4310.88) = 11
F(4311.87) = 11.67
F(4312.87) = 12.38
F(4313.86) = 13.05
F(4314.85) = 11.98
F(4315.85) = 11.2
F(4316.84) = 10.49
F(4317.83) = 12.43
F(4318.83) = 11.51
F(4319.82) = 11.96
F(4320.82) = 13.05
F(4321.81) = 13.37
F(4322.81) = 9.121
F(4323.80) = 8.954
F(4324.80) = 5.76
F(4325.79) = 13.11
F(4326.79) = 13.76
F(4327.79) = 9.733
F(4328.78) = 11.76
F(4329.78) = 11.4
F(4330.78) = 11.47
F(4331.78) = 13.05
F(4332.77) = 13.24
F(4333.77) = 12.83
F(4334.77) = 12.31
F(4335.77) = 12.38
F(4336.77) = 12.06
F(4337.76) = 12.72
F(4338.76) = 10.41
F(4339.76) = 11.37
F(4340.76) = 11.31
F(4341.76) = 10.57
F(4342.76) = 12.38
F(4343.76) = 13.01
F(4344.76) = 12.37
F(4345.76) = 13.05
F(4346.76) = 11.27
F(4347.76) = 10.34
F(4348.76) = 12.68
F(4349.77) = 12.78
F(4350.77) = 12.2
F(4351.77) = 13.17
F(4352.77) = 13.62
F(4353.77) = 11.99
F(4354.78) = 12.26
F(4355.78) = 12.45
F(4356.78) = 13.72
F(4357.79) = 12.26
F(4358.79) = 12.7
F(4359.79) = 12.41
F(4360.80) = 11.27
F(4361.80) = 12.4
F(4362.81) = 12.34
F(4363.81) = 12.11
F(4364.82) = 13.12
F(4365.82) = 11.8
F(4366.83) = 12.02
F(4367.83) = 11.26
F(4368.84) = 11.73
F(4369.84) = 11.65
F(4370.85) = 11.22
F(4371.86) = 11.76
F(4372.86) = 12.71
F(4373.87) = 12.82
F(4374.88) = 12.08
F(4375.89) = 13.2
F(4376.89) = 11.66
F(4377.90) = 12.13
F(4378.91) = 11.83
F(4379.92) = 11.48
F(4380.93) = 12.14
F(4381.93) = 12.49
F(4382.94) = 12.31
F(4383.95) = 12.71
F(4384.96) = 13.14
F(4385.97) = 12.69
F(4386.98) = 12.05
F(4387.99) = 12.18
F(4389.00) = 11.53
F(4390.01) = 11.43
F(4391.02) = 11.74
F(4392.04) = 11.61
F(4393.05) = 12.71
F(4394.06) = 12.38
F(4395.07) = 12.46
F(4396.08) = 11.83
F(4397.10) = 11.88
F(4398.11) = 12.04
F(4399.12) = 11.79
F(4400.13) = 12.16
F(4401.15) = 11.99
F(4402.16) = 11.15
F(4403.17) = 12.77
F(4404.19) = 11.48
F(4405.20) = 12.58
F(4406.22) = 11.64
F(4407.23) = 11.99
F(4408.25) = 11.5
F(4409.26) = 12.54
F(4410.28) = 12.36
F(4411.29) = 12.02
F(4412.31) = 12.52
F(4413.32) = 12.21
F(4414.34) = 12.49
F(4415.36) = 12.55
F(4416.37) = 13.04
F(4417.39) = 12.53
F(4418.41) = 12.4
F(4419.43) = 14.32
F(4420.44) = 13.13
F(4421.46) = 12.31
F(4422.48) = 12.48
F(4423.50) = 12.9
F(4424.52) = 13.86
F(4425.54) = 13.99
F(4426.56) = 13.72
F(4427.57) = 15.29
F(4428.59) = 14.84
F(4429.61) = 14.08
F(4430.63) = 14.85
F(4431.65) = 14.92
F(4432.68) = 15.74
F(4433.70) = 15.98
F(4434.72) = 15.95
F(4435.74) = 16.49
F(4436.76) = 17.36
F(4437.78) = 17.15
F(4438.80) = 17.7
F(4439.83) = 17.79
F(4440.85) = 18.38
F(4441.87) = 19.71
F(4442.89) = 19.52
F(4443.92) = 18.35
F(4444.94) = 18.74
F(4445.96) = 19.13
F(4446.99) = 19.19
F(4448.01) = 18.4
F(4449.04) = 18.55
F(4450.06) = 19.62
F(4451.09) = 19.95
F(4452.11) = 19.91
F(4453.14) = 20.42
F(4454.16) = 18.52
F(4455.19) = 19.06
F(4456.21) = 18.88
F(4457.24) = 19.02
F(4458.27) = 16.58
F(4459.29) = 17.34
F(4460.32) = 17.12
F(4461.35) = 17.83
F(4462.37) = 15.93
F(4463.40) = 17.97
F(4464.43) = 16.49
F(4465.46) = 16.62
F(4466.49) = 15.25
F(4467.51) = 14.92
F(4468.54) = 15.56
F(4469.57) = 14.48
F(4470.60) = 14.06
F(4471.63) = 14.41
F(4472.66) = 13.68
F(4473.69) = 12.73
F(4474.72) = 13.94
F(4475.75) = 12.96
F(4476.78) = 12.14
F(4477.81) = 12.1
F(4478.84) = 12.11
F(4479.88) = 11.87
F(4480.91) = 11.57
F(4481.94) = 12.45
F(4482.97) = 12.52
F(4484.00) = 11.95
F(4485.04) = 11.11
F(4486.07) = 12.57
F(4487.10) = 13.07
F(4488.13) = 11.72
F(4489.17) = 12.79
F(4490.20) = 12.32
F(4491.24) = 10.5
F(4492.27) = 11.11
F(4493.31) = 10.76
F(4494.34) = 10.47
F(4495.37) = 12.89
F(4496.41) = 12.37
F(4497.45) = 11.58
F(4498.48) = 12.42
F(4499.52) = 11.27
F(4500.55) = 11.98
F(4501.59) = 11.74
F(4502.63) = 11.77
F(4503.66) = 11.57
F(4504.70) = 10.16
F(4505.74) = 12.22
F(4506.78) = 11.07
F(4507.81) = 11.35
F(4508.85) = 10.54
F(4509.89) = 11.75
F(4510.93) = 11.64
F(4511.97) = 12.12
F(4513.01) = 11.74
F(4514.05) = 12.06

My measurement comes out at 0.29 mag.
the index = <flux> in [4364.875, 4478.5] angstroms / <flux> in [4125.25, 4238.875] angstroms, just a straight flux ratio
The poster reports 1.2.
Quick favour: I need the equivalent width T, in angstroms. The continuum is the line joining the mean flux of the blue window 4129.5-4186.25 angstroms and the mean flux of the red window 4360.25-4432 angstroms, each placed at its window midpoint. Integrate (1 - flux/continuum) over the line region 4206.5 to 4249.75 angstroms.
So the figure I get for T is 4.6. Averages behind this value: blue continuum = 12.2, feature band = 11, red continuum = 12.5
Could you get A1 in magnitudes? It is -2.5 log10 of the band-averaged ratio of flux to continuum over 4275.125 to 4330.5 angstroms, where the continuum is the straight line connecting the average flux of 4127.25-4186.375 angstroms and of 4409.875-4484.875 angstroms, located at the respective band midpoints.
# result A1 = 0.22 mag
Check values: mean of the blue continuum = 12.2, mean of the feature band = 11.3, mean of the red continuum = 15.4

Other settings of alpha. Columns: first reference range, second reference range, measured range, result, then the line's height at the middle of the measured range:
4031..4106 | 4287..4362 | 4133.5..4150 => 0.03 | 12.8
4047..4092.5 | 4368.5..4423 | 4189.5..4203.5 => 0.09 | 12.8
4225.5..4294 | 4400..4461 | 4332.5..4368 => 0.10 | 13.4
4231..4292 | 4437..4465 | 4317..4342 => 0.19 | 13.7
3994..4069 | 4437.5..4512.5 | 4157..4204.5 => 0.15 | 13.7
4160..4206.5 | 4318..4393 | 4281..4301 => 0.07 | 12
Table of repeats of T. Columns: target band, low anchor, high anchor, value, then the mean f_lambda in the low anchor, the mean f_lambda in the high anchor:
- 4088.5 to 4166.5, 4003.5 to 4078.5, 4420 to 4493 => 6.1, 13.2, 15.4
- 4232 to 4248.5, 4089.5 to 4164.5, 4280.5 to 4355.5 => 1.5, 12.6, 11.6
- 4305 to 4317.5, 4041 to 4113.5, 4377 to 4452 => 2.0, 13.1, 14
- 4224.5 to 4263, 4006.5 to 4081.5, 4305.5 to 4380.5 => 4.1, 13.2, 11.9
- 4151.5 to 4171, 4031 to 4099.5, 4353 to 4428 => 1.1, 13.2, 12.3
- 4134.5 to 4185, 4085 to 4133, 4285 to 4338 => 1.4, 12.9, 11.5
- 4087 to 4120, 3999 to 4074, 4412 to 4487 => 1.3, 13.3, 15.4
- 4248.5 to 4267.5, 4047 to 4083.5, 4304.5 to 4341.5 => 1.2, 13.1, 11.6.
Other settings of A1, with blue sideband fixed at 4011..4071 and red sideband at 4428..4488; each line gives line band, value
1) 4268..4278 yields 0.29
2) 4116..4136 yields 0.11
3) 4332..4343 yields 0.26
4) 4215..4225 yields 0.31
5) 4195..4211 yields 0.24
